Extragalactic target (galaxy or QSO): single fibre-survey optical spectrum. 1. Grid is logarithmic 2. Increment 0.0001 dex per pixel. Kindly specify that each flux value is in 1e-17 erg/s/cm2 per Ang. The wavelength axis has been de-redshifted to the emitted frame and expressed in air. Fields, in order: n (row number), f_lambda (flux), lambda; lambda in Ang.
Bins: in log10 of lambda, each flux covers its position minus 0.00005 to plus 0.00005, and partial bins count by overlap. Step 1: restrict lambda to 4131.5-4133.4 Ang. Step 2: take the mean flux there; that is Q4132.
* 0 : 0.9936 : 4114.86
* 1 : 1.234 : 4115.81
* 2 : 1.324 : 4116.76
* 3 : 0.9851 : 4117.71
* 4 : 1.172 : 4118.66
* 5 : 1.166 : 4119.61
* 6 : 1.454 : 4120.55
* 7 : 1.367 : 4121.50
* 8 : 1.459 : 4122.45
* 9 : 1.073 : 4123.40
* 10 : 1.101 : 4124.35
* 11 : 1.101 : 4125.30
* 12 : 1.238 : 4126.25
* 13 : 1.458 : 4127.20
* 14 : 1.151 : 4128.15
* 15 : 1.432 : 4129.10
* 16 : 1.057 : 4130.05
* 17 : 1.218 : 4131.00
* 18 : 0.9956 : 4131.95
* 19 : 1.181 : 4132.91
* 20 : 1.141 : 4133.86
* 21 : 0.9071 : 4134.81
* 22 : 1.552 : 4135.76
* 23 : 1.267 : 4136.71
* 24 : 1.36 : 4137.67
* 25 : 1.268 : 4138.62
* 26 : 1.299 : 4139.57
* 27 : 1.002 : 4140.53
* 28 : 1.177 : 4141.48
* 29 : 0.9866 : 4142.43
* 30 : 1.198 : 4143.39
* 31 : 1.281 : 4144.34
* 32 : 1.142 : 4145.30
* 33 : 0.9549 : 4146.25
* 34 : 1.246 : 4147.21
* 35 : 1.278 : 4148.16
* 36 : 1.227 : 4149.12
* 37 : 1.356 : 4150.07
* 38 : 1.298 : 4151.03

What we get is 1.09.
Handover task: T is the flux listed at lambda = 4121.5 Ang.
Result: 1.367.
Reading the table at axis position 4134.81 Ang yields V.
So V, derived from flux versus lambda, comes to 0.9071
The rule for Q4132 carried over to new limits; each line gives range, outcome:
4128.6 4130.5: 1.25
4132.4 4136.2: 1.19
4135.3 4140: 1.35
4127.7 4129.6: 1.29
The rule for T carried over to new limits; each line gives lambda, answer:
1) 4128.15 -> 1.151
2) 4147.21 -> 1.246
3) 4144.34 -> 1.281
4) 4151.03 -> 1.298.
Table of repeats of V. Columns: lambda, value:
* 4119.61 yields 1.166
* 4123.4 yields 1.073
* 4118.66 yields 1.172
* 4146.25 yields 0.9549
